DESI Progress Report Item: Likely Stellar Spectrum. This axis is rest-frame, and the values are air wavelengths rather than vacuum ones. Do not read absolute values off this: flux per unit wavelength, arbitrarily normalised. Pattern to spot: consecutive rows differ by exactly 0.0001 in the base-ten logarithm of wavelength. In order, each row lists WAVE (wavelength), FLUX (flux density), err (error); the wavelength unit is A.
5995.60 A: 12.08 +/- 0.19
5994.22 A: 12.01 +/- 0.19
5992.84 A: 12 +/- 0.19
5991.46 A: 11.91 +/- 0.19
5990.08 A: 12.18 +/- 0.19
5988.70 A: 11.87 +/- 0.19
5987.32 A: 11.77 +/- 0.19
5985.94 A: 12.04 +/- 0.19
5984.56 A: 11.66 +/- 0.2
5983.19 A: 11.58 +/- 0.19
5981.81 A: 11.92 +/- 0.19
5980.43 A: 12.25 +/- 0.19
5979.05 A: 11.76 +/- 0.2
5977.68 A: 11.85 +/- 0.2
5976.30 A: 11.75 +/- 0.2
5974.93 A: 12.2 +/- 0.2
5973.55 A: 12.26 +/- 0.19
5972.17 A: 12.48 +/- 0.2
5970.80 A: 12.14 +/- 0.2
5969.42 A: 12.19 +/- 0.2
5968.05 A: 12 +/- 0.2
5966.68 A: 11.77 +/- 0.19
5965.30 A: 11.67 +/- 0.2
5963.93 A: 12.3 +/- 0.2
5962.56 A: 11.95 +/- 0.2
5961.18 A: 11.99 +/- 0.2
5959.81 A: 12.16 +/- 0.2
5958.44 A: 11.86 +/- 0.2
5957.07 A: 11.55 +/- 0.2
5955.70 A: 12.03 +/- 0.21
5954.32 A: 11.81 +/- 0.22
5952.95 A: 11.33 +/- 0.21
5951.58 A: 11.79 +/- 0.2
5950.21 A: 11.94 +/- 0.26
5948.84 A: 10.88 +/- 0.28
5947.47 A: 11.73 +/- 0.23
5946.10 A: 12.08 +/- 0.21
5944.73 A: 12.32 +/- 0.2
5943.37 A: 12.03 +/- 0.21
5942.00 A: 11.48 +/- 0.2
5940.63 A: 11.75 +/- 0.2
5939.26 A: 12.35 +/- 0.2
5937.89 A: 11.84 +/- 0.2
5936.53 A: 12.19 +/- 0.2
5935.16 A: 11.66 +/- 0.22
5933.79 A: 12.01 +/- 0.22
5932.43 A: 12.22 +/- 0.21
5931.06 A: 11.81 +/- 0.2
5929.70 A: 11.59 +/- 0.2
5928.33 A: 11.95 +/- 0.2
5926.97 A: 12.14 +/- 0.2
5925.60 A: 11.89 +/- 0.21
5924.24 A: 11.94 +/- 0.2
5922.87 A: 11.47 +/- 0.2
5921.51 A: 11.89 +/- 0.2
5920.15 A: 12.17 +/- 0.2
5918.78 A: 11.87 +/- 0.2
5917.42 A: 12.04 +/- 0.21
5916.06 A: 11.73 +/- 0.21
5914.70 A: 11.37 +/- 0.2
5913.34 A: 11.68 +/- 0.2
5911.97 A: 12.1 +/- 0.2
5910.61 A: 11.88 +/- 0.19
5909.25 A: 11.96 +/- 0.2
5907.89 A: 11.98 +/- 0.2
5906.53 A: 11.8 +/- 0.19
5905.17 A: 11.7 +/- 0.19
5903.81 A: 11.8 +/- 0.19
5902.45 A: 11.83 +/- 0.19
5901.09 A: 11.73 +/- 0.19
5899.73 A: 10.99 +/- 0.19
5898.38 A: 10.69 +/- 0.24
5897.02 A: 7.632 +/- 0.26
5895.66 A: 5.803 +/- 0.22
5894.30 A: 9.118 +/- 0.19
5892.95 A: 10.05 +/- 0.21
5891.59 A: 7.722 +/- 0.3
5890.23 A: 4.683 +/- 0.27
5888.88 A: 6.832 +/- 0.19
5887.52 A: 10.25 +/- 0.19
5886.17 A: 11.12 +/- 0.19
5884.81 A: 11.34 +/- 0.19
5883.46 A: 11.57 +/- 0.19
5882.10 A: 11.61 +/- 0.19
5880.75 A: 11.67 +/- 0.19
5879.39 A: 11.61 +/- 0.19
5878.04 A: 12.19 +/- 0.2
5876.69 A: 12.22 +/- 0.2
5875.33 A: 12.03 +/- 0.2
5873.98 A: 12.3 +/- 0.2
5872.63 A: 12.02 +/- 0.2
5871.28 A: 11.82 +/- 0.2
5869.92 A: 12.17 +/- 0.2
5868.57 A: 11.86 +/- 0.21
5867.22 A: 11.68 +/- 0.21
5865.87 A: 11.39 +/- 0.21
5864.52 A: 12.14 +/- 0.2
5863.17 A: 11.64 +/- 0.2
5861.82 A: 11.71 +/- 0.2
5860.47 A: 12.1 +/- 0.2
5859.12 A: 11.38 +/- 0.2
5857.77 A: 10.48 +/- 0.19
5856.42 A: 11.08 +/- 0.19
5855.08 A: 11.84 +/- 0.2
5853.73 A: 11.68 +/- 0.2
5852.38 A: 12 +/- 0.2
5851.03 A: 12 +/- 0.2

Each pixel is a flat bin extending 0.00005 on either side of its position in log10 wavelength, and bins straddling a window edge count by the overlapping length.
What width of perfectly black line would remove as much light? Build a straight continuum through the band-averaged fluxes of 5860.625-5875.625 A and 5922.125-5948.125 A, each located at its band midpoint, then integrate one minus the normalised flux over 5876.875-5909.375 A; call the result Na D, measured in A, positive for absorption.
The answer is 4.3 A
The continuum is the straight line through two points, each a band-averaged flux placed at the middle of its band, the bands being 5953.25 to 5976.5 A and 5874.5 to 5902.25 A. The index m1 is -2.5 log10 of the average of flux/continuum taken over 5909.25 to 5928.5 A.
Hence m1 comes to -0.10 mag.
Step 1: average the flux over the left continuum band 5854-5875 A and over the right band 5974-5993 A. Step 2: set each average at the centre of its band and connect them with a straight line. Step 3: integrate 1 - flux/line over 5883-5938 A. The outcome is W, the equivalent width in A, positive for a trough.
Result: 3.8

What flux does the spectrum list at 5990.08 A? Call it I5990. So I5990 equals 12.18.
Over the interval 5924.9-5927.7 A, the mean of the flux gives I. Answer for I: 12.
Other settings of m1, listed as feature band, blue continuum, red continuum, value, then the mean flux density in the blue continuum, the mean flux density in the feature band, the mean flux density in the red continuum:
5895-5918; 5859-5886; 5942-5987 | 0.071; 11.8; 11.1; 11.9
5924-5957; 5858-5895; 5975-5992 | -0.032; 11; 11.9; 11.9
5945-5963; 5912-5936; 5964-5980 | 0.016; 11.9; 11.8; 12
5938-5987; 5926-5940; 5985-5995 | 0.005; 12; 11.9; 12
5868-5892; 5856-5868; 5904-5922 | 0.075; 11.5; 10.9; 11.9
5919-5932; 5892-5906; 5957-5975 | -0.096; 10.1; 11.9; 12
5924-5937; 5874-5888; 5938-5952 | -0.014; 11.6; 11.9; 11.8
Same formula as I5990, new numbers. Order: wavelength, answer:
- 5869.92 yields 12.17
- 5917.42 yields 12.04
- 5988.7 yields 11.87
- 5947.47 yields 11.73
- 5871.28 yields 11.82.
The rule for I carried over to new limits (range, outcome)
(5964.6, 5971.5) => 12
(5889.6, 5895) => 7.91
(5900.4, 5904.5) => 11.8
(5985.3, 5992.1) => 11.9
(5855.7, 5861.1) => 11.3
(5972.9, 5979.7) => 12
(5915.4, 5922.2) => 11.9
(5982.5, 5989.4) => 11.8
